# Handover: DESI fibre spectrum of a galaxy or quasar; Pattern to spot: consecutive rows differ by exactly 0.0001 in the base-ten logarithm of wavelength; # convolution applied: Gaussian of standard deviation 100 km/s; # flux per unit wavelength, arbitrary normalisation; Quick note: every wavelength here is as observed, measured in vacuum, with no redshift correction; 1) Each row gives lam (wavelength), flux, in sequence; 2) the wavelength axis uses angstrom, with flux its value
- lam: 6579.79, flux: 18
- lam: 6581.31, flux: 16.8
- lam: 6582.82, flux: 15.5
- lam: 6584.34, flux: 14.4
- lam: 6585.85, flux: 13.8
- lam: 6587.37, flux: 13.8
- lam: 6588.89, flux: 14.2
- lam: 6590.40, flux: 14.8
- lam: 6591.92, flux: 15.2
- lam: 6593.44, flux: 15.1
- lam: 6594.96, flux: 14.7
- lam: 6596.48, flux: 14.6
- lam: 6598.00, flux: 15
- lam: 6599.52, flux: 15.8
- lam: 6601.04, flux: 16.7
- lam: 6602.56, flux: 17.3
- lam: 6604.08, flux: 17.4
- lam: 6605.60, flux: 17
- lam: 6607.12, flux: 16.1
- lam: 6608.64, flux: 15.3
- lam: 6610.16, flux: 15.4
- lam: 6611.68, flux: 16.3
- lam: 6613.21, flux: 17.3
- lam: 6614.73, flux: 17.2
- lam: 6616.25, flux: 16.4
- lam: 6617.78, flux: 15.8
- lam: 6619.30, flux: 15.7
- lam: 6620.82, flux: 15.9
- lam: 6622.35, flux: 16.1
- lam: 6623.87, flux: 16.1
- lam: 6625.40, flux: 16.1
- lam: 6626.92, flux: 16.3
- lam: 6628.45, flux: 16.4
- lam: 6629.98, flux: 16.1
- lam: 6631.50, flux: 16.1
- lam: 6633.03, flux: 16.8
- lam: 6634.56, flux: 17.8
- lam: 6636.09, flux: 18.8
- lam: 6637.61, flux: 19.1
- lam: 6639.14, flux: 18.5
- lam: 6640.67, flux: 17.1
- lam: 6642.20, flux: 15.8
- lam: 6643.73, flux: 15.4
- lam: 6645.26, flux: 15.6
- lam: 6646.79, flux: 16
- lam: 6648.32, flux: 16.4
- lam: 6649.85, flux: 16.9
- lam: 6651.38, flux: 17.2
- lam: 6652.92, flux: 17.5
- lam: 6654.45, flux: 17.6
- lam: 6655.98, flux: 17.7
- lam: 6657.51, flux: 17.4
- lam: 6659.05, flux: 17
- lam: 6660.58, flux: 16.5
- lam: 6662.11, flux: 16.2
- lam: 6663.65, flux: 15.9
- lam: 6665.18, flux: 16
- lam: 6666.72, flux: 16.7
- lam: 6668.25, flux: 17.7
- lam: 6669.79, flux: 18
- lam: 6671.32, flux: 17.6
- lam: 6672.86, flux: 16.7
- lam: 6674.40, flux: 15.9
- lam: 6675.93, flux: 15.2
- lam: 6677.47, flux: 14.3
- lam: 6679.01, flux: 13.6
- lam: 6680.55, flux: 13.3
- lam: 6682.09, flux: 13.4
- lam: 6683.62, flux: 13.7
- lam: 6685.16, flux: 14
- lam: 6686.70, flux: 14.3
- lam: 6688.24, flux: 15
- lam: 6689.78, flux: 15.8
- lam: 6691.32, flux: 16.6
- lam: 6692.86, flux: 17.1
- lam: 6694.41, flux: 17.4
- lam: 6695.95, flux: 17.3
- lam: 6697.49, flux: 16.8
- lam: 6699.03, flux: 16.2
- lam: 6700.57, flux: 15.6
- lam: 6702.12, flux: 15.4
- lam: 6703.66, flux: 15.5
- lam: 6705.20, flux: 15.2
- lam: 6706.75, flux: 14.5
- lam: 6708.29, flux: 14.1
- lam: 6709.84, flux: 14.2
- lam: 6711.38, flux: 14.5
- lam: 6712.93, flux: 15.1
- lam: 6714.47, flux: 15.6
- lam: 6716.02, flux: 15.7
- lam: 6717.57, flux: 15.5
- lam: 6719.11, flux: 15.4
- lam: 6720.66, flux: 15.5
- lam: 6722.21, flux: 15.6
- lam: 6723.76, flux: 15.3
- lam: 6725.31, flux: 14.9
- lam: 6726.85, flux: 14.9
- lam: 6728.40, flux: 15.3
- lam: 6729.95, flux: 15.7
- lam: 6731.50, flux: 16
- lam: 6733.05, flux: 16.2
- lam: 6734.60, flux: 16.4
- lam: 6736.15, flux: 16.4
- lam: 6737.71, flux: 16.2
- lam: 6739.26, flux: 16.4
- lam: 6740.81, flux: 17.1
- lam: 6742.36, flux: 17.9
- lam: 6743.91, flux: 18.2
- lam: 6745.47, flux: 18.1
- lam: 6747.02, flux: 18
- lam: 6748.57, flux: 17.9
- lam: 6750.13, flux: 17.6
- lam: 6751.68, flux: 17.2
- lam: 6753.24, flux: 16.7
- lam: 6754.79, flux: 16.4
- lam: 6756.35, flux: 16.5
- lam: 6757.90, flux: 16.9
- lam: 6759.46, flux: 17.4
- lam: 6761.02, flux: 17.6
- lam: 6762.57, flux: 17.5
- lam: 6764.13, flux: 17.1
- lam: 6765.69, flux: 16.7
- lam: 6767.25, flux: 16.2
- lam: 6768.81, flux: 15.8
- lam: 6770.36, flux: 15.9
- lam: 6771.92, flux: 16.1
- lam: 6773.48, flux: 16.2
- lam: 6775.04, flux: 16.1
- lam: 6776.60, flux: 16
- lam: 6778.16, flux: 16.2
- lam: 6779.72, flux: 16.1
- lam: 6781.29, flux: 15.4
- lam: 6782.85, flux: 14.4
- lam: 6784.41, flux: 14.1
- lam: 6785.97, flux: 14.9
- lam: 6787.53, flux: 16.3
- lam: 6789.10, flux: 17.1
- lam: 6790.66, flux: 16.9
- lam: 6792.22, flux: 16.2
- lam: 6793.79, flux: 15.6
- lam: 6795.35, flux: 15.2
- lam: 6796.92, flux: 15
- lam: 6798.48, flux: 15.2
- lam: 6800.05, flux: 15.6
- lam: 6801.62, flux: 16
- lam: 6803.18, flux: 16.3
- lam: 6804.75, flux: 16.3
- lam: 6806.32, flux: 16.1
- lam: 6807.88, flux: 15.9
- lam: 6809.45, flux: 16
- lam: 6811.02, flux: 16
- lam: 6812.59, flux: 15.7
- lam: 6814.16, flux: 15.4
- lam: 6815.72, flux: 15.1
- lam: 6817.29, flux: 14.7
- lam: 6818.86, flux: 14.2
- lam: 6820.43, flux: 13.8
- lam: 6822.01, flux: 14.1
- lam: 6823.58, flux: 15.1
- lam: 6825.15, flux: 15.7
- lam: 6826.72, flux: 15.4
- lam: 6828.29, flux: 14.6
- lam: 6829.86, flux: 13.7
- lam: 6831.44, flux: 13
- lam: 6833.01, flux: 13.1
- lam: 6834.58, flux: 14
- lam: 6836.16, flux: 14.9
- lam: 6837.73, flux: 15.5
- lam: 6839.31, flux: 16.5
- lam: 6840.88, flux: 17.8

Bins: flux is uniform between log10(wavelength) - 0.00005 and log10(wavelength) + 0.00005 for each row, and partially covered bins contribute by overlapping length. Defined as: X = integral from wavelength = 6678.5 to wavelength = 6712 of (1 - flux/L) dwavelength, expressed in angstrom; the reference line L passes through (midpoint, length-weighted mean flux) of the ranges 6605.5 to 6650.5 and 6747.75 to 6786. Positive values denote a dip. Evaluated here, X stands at 2.61 angstrom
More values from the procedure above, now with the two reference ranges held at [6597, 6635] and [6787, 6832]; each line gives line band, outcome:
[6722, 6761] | -2.31 angstrom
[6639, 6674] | -1.49 angstrom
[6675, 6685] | 1.28 angstrom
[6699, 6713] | 0.81 angstrom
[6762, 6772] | -0.57 angstrom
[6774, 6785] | 0.01 angstrom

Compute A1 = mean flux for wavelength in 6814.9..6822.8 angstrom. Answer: 14.4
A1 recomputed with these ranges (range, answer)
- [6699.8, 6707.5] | 15.2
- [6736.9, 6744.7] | 17.1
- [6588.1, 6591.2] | 14.5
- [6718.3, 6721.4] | 15.5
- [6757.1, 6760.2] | 17.2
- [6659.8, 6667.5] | 16.3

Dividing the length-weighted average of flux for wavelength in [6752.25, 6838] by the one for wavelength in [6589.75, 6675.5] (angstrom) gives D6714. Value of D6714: 0.95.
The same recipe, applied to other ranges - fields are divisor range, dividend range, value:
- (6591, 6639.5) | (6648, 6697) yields 0.99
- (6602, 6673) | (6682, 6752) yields 0.95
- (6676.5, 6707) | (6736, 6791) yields 1.09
